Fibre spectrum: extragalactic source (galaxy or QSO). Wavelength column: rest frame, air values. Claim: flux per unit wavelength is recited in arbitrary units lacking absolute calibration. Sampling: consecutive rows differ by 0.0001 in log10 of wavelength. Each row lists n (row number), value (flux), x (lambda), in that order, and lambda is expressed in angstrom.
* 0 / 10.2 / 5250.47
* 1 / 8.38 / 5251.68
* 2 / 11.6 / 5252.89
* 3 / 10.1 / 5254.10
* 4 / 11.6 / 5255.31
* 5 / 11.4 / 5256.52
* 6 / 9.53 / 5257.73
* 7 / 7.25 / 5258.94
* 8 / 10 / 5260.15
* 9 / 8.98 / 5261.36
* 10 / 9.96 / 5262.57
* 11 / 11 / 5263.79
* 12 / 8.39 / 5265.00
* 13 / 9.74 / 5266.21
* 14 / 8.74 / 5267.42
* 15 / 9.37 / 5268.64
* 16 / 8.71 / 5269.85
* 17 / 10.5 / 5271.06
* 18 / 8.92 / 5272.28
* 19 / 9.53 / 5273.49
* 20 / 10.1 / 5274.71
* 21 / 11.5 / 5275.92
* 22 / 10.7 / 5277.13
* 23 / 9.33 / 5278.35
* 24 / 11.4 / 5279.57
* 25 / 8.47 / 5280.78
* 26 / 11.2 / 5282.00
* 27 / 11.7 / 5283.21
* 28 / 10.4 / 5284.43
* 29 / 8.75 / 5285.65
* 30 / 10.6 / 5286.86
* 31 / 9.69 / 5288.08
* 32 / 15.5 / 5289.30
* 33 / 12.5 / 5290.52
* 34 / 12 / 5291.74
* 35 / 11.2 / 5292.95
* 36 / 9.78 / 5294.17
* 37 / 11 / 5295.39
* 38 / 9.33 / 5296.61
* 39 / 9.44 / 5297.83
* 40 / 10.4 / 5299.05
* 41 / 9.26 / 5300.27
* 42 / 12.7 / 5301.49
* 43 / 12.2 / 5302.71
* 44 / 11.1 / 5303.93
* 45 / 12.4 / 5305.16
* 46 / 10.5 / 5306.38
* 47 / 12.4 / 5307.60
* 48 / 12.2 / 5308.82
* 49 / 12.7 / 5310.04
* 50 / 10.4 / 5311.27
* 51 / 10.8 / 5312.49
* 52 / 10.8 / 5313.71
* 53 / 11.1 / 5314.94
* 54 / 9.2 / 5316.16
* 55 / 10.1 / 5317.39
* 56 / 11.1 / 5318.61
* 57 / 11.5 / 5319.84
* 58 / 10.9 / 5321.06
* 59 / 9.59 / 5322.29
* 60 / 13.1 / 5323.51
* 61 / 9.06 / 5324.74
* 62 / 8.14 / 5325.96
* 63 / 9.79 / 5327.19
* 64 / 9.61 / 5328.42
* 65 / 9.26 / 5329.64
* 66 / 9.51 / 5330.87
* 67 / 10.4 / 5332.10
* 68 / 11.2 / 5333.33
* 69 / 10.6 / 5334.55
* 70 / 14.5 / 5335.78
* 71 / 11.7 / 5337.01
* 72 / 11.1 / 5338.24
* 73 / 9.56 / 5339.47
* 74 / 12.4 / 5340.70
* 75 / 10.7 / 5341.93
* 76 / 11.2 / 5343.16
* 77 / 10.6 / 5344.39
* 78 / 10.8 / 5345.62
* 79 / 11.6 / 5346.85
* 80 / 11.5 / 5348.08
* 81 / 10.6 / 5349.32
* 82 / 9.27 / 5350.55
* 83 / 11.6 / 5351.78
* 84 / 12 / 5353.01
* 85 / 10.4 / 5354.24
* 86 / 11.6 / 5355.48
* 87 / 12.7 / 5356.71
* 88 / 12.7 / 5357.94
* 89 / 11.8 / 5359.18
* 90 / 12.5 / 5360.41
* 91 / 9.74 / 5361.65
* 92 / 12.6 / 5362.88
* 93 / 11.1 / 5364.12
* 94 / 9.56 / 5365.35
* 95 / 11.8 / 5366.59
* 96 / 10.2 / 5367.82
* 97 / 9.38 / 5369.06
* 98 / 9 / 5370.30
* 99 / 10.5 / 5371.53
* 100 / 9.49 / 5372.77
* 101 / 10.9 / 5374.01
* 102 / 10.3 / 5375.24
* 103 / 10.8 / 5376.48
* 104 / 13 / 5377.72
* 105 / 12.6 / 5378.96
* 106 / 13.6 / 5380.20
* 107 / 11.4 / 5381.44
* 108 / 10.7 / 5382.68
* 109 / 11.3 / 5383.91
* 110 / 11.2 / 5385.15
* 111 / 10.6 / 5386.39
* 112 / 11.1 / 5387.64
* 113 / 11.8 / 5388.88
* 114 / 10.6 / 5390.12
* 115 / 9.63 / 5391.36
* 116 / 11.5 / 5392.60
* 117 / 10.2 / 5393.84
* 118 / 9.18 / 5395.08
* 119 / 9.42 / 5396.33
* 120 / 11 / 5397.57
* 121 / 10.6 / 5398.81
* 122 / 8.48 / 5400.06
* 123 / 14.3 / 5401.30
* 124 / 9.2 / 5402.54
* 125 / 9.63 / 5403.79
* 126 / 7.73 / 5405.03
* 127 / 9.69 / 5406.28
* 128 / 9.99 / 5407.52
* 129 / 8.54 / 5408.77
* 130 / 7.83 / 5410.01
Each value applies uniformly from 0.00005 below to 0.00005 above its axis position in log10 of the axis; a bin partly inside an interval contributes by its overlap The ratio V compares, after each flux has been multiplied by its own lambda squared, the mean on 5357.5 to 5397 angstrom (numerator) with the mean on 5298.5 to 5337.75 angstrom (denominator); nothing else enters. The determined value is 1.03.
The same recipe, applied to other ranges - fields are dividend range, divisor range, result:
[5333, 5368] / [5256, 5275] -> 1.23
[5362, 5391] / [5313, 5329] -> 1.09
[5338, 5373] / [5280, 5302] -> 1.04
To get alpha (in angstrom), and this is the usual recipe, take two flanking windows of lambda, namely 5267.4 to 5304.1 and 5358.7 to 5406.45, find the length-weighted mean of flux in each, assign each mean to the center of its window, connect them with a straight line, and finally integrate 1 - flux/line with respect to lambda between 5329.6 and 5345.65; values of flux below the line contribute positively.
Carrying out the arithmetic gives -0.59 angstrom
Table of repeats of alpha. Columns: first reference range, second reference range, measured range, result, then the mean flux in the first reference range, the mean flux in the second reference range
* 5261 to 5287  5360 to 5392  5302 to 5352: -2.1 angstrom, 9.91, 11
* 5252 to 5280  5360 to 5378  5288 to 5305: -1.9 angstrom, 9.9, 10.7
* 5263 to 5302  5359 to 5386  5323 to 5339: 0.2 angstrom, 10.4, 11.1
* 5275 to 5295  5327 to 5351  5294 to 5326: 0.1 angstrom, 10.9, 10.8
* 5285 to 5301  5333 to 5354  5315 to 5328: 0.9 angstrom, 10.7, 11.2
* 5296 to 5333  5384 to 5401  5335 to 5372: -2.0 angstrom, 10.6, 10.5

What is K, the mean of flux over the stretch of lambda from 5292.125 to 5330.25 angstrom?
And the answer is 10.7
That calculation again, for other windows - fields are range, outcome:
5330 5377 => 11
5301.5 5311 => 11.9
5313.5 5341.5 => 10.6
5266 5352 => 10.7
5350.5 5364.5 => 11.6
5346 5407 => 10.9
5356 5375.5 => 10.9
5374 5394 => 11.3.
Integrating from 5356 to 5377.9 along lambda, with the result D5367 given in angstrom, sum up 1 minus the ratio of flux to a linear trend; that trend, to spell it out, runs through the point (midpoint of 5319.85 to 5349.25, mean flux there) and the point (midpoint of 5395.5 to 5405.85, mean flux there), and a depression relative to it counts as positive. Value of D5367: -1.2 angstrom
